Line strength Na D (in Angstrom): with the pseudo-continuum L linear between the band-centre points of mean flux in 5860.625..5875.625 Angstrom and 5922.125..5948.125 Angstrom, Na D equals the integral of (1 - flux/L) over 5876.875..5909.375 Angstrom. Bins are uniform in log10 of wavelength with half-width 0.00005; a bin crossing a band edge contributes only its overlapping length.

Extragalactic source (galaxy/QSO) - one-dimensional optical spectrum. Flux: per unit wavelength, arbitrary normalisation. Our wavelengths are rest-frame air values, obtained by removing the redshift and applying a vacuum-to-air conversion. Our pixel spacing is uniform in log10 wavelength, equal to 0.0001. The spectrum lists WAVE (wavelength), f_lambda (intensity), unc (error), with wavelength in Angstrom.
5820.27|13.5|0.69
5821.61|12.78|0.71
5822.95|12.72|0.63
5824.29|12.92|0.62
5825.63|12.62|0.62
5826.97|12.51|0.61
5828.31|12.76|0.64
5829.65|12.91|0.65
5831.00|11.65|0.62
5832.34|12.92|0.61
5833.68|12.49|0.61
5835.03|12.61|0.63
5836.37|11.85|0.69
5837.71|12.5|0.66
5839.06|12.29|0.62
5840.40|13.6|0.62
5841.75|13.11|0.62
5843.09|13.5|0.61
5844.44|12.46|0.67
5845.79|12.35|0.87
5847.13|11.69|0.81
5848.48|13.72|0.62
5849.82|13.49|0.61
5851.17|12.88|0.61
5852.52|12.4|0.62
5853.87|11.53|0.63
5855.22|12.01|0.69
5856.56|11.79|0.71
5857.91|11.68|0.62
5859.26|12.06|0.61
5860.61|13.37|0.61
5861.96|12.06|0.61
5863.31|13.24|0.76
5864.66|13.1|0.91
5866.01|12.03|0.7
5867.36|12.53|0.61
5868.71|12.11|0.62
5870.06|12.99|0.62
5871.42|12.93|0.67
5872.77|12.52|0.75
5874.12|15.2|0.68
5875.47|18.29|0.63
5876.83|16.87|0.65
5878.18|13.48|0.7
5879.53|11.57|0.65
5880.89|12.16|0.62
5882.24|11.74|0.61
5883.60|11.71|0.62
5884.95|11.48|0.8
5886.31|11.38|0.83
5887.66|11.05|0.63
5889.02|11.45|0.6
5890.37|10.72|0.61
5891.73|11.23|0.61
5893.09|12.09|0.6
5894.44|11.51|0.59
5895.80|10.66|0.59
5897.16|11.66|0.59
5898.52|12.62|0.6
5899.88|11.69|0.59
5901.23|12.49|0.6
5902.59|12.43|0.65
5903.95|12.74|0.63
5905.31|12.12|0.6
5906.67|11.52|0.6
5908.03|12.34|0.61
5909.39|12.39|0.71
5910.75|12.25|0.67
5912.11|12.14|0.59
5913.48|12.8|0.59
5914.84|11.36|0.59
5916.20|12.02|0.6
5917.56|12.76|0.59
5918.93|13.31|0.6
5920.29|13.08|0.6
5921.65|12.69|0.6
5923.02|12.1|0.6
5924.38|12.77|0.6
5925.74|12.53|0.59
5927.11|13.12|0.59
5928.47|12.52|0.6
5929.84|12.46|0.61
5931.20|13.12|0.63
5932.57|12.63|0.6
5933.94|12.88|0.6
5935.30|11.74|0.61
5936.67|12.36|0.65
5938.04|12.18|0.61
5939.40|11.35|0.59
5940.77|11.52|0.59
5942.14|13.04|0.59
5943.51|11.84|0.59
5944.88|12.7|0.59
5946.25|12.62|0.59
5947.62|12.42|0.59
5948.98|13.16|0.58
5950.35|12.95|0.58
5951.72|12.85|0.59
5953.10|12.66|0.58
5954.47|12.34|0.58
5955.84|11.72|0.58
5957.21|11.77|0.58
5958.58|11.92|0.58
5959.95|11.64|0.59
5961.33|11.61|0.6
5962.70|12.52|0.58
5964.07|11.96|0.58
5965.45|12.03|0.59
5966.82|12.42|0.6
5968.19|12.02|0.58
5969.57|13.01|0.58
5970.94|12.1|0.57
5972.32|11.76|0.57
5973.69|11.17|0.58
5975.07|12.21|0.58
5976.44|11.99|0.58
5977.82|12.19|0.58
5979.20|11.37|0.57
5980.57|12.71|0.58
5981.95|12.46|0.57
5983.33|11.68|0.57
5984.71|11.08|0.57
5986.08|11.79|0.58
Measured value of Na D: 2.5 Angstrom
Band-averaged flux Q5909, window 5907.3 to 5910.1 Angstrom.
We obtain 12.4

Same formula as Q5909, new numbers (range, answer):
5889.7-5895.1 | 11.4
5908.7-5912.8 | 12.2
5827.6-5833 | 12.6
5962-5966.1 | 12.2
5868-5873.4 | 12.6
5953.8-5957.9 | 12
